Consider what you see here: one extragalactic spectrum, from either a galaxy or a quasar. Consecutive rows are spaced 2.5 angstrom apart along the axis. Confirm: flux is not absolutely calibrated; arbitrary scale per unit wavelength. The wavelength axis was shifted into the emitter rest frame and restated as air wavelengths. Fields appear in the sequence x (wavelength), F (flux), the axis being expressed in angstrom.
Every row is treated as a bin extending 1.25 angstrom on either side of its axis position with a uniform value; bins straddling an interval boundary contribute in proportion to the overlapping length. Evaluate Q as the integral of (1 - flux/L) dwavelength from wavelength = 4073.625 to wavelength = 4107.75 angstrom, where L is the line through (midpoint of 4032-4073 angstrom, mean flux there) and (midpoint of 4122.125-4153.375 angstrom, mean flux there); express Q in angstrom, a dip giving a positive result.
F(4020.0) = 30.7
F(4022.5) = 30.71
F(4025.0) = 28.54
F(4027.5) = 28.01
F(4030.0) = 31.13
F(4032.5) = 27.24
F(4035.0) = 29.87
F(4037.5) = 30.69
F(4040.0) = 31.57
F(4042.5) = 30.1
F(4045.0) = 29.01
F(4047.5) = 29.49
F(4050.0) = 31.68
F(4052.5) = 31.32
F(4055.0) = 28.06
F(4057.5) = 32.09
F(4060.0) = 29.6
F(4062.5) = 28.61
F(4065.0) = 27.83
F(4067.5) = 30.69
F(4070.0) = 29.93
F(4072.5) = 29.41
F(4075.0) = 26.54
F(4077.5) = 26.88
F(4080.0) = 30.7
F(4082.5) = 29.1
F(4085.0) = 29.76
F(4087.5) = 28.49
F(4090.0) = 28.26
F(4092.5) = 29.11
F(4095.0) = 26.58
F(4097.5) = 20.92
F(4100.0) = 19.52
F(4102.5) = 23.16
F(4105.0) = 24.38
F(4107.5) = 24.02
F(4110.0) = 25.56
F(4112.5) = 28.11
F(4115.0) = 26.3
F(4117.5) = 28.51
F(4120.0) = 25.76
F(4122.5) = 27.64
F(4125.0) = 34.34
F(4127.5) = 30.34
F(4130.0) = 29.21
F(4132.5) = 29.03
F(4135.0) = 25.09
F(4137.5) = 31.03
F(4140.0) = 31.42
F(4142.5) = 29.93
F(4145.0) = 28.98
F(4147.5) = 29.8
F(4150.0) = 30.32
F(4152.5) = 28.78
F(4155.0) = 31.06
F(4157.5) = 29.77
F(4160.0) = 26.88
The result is 4.01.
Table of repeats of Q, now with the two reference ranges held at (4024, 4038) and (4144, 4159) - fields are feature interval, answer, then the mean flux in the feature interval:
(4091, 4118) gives 4.1 angstrom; 25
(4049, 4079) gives 0.0 angstrom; 29.4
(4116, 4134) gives 0.3 angstrom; 29.2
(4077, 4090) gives 0.2 angstrom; 29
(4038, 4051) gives -0.5 angstrom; 30.4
